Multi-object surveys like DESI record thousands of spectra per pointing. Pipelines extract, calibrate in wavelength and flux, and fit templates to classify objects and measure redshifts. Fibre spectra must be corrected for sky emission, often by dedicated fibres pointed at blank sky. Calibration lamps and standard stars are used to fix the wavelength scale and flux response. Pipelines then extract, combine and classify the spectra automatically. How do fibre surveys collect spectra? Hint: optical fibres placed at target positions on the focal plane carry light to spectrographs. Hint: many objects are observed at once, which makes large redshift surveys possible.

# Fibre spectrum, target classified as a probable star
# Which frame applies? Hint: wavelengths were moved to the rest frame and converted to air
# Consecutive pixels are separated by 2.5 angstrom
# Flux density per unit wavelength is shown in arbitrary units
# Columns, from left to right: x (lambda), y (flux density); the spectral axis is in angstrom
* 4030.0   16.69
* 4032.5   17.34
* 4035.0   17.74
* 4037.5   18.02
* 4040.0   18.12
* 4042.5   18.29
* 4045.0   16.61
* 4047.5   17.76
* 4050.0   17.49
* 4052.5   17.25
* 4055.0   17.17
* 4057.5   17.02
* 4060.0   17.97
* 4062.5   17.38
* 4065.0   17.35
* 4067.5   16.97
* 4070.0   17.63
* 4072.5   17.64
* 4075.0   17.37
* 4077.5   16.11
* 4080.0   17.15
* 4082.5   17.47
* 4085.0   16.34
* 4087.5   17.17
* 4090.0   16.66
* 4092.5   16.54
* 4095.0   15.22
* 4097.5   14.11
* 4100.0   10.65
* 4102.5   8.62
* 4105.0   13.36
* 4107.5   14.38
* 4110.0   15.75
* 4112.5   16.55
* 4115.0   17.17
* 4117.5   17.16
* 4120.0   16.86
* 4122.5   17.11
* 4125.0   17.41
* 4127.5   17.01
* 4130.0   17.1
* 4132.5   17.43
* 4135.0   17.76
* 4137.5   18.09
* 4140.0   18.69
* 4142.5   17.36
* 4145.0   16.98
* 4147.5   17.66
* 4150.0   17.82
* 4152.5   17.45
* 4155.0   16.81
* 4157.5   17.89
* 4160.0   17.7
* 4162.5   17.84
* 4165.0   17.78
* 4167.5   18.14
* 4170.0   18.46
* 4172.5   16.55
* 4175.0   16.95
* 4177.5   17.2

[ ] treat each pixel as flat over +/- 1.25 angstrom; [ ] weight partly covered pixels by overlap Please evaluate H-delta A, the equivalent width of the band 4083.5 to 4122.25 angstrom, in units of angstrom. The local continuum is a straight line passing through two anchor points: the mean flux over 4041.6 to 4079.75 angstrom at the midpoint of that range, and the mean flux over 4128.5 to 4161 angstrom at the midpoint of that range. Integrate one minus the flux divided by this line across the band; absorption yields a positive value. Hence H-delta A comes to 5.1 angstrom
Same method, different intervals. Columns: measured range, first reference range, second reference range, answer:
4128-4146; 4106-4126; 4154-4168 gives -0.6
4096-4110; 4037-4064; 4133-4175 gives 4.0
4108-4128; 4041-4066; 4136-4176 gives 0.9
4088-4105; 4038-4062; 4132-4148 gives 3.7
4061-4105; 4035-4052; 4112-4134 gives 4.0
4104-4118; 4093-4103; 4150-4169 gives -1.9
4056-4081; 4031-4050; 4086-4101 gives -1.4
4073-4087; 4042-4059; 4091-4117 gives -1.1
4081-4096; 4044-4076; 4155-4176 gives 0.7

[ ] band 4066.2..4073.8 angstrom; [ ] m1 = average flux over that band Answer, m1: 17.4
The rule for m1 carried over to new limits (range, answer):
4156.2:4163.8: 17.8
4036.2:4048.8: 17.8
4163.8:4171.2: 18.1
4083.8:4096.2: 16.4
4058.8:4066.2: 17.6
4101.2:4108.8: 12.1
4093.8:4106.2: 12.4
